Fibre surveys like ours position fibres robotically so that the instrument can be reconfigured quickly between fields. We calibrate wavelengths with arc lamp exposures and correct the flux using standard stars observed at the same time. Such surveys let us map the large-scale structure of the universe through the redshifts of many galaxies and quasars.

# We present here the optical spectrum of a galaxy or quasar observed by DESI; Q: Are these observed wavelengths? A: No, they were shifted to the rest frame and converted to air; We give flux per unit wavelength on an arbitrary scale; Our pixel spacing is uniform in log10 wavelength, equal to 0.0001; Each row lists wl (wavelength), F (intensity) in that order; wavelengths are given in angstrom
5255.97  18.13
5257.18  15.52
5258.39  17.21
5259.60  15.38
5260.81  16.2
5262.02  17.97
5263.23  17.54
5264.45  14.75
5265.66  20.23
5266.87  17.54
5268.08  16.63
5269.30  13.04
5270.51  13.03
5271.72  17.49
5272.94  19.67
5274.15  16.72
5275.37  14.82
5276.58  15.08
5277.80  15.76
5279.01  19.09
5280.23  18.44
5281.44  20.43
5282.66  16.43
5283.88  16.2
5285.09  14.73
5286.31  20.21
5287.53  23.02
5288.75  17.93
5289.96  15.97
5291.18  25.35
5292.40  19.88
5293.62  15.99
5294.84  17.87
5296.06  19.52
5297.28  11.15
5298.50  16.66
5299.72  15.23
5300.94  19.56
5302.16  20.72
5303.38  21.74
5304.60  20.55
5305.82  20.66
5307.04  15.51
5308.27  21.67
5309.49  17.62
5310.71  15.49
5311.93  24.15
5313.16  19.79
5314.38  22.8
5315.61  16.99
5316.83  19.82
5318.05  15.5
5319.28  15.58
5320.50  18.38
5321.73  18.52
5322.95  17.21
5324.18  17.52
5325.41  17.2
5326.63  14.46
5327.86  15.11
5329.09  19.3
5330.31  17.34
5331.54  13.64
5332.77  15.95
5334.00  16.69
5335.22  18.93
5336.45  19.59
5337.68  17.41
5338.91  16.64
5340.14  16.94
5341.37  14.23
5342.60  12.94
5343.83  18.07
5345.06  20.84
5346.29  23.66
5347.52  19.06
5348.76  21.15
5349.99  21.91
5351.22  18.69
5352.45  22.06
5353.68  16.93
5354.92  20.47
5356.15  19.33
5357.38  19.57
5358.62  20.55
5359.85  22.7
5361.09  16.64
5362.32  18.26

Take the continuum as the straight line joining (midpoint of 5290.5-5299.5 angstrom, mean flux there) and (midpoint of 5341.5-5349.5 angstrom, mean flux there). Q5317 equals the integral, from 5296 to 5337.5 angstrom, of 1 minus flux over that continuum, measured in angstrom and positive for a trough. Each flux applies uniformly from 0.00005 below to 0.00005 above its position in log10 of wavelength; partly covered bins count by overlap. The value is 1.0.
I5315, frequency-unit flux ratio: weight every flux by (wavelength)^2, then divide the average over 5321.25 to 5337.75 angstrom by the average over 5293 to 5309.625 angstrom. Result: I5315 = 0.95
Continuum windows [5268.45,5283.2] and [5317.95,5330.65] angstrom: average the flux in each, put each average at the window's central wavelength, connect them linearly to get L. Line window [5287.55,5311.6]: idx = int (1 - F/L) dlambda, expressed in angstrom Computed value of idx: -2.5 angstrom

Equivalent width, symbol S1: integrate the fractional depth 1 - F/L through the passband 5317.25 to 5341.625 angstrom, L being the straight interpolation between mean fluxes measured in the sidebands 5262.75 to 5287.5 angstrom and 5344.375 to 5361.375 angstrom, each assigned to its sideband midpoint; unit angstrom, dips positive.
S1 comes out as 3.09 angstrom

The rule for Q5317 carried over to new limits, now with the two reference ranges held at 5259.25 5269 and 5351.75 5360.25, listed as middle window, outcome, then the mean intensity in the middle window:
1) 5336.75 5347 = 1.04 angstrom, 17.7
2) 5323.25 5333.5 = 1.52 angstrom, 16.3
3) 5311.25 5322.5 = -0.14 angstrom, 19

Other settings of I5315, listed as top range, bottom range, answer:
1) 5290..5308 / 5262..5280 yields 1.13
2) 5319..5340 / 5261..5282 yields 1.03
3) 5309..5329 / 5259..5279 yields 1.11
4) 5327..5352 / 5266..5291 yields 1.06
